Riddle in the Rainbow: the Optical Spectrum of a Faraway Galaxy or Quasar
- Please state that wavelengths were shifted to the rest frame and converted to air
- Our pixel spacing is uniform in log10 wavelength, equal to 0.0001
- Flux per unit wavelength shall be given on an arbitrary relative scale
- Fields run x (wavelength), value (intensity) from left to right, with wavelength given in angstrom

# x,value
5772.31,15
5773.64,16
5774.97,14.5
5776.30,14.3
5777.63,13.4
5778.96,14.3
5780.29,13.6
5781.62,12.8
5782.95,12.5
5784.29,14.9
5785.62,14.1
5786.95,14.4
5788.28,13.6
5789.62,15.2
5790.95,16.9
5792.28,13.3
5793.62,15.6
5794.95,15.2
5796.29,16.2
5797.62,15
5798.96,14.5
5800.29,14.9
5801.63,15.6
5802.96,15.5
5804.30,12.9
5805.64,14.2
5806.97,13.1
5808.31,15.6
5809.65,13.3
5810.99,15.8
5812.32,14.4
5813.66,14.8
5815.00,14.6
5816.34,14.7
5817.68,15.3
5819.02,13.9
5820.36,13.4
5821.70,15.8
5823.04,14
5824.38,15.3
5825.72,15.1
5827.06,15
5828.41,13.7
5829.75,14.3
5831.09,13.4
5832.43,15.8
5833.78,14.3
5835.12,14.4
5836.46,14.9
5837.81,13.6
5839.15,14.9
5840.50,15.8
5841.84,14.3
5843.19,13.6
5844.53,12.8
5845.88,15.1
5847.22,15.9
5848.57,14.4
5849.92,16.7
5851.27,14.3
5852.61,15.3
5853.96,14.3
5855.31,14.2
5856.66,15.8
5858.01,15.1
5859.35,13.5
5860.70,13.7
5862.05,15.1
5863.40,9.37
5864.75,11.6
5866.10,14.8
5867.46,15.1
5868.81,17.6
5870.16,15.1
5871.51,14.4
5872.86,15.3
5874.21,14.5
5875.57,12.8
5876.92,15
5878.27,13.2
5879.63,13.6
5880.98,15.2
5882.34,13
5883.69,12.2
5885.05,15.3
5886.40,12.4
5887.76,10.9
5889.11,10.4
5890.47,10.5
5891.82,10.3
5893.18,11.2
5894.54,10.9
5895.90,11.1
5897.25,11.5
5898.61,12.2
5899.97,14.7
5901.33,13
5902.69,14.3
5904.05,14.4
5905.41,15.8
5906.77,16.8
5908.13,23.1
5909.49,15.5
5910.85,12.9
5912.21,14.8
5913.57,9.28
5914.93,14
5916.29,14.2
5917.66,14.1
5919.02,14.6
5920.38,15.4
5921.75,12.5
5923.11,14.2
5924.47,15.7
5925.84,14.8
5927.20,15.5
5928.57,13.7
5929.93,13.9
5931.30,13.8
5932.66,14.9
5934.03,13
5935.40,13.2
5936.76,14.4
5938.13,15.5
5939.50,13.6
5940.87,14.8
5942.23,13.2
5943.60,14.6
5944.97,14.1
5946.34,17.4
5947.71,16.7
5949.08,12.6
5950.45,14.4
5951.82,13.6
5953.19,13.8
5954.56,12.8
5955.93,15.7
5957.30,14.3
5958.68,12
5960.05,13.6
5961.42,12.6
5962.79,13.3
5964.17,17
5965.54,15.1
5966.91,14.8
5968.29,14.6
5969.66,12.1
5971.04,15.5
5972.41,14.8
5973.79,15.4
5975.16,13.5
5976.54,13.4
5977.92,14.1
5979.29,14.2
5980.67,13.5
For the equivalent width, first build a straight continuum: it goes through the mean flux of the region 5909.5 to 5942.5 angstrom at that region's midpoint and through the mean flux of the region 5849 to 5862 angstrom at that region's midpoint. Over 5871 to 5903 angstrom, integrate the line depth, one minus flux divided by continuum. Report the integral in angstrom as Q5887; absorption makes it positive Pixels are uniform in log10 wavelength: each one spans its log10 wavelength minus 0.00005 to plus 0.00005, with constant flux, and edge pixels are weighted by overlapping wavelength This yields 3.7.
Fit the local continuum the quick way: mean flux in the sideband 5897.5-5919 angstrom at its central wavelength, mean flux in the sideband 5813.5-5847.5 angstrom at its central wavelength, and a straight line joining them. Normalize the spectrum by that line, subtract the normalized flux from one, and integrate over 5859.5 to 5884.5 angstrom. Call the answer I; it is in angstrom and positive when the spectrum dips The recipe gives 1.0 angstrom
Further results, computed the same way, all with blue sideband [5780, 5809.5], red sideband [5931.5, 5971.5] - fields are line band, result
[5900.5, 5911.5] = -1.1 angstrom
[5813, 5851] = -0.5 angstrom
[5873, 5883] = 0.3 angstrom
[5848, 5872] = -0.1 angstrom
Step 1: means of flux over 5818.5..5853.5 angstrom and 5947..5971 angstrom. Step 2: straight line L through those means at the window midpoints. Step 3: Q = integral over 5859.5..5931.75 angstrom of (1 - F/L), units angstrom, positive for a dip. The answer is 3.04 angstrom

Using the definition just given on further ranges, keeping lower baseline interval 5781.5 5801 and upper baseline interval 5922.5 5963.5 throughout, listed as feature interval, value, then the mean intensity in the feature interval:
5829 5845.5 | 0.18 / 14.4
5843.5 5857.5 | -0.36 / 14.8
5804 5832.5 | 0.21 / 14.5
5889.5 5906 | 2.17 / 12.4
